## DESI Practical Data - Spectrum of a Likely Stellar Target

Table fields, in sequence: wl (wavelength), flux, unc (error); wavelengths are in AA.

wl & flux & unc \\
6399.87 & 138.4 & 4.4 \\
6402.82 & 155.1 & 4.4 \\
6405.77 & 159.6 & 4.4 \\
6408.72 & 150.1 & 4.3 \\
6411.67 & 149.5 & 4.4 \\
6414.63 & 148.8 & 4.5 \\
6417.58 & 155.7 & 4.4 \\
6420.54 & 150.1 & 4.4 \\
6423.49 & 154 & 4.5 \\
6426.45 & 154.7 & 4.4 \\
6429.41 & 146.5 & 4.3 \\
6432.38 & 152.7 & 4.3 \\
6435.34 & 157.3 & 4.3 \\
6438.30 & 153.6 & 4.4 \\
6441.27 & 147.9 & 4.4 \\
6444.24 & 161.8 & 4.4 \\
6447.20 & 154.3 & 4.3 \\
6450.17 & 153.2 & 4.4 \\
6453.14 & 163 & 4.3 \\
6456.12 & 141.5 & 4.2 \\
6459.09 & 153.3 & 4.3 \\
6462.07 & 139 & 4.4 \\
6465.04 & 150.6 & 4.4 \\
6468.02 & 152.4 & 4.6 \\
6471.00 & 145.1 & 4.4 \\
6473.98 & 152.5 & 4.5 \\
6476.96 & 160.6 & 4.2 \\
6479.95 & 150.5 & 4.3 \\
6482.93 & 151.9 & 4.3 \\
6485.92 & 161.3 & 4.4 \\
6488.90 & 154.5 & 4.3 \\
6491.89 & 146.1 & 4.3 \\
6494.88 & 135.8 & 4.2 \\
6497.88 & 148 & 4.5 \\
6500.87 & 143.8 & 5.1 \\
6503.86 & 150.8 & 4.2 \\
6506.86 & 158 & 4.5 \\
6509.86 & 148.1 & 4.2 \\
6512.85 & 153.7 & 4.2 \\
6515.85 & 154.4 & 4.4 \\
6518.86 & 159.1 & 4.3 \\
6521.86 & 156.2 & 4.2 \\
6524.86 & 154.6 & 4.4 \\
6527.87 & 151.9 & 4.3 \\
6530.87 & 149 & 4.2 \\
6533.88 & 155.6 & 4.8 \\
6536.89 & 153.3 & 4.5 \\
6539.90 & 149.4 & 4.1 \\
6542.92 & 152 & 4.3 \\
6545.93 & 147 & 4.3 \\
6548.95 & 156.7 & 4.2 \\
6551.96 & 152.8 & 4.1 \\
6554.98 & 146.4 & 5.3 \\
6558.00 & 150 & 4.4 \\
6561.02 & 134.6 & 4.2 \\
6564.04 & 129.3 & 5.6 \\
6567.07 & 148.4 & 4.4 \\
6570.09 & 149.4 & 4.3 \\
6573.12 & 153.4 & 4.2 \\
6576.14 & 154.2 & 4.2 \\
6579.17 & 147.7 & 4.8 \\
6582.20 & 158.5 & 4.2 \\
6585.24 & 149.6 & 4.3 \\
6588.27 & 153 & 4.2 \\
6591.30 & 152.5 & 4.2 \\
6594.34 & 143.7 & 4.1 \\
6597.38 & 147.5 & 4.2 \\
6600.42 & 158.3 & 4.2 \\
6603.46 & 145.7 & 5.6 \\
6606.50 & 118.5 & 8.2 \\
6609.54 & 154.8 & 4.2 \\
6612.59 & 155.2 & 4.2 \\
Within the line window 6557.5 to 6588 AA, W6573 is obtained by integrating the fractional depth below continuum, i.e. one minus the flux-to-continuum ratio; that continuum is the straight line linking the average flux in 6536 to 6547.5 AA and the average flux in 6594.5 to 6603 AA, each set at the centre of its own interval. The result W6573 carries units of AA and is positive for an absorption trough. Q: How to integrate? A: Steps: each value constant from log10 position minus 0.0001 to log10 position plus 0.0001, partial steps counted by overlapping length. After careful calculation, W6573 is 0.5 AA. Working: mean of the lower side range 150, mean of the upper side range 150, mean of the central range 148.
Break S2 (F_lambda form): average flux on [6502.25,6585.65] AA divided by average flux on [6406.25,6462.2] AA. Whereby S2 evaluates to 0.99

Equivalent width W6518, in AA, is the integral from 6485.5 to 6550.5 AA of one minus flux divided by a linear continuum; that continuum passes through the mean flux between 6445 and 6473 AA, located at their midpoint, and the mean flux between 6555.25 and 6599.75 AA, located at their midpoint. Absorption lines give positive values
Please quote -1.0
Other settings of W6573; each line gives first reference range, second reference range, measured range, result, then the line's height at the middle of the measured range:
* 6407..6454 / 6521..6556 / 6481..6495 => 0.12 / 153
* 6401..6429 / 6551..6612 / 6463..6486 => -0.23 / 151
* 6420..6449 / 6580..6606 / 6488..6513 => 0.58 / 152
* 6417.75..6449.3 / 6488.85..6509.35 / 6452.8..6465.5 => 0.25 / 151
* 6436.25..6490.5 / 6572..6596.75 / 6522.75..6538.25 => -0.11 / 152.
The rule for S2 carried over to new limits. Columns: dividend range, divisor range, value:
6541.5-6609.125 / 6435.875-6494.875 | 0.97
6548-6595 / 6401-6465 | 0.98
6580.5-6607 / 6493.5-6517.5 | 1.00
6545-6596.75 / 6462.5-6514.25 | 0.99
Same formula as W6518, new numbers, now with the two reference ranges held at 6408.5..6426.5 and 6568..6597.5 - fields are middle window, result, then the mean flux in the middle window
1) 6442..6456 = -0.4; 156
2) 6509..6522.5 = -0.3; 155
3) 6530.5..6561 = 0.1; 150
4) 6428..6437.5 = 0.0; 152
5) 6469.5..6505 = 0.3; 150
